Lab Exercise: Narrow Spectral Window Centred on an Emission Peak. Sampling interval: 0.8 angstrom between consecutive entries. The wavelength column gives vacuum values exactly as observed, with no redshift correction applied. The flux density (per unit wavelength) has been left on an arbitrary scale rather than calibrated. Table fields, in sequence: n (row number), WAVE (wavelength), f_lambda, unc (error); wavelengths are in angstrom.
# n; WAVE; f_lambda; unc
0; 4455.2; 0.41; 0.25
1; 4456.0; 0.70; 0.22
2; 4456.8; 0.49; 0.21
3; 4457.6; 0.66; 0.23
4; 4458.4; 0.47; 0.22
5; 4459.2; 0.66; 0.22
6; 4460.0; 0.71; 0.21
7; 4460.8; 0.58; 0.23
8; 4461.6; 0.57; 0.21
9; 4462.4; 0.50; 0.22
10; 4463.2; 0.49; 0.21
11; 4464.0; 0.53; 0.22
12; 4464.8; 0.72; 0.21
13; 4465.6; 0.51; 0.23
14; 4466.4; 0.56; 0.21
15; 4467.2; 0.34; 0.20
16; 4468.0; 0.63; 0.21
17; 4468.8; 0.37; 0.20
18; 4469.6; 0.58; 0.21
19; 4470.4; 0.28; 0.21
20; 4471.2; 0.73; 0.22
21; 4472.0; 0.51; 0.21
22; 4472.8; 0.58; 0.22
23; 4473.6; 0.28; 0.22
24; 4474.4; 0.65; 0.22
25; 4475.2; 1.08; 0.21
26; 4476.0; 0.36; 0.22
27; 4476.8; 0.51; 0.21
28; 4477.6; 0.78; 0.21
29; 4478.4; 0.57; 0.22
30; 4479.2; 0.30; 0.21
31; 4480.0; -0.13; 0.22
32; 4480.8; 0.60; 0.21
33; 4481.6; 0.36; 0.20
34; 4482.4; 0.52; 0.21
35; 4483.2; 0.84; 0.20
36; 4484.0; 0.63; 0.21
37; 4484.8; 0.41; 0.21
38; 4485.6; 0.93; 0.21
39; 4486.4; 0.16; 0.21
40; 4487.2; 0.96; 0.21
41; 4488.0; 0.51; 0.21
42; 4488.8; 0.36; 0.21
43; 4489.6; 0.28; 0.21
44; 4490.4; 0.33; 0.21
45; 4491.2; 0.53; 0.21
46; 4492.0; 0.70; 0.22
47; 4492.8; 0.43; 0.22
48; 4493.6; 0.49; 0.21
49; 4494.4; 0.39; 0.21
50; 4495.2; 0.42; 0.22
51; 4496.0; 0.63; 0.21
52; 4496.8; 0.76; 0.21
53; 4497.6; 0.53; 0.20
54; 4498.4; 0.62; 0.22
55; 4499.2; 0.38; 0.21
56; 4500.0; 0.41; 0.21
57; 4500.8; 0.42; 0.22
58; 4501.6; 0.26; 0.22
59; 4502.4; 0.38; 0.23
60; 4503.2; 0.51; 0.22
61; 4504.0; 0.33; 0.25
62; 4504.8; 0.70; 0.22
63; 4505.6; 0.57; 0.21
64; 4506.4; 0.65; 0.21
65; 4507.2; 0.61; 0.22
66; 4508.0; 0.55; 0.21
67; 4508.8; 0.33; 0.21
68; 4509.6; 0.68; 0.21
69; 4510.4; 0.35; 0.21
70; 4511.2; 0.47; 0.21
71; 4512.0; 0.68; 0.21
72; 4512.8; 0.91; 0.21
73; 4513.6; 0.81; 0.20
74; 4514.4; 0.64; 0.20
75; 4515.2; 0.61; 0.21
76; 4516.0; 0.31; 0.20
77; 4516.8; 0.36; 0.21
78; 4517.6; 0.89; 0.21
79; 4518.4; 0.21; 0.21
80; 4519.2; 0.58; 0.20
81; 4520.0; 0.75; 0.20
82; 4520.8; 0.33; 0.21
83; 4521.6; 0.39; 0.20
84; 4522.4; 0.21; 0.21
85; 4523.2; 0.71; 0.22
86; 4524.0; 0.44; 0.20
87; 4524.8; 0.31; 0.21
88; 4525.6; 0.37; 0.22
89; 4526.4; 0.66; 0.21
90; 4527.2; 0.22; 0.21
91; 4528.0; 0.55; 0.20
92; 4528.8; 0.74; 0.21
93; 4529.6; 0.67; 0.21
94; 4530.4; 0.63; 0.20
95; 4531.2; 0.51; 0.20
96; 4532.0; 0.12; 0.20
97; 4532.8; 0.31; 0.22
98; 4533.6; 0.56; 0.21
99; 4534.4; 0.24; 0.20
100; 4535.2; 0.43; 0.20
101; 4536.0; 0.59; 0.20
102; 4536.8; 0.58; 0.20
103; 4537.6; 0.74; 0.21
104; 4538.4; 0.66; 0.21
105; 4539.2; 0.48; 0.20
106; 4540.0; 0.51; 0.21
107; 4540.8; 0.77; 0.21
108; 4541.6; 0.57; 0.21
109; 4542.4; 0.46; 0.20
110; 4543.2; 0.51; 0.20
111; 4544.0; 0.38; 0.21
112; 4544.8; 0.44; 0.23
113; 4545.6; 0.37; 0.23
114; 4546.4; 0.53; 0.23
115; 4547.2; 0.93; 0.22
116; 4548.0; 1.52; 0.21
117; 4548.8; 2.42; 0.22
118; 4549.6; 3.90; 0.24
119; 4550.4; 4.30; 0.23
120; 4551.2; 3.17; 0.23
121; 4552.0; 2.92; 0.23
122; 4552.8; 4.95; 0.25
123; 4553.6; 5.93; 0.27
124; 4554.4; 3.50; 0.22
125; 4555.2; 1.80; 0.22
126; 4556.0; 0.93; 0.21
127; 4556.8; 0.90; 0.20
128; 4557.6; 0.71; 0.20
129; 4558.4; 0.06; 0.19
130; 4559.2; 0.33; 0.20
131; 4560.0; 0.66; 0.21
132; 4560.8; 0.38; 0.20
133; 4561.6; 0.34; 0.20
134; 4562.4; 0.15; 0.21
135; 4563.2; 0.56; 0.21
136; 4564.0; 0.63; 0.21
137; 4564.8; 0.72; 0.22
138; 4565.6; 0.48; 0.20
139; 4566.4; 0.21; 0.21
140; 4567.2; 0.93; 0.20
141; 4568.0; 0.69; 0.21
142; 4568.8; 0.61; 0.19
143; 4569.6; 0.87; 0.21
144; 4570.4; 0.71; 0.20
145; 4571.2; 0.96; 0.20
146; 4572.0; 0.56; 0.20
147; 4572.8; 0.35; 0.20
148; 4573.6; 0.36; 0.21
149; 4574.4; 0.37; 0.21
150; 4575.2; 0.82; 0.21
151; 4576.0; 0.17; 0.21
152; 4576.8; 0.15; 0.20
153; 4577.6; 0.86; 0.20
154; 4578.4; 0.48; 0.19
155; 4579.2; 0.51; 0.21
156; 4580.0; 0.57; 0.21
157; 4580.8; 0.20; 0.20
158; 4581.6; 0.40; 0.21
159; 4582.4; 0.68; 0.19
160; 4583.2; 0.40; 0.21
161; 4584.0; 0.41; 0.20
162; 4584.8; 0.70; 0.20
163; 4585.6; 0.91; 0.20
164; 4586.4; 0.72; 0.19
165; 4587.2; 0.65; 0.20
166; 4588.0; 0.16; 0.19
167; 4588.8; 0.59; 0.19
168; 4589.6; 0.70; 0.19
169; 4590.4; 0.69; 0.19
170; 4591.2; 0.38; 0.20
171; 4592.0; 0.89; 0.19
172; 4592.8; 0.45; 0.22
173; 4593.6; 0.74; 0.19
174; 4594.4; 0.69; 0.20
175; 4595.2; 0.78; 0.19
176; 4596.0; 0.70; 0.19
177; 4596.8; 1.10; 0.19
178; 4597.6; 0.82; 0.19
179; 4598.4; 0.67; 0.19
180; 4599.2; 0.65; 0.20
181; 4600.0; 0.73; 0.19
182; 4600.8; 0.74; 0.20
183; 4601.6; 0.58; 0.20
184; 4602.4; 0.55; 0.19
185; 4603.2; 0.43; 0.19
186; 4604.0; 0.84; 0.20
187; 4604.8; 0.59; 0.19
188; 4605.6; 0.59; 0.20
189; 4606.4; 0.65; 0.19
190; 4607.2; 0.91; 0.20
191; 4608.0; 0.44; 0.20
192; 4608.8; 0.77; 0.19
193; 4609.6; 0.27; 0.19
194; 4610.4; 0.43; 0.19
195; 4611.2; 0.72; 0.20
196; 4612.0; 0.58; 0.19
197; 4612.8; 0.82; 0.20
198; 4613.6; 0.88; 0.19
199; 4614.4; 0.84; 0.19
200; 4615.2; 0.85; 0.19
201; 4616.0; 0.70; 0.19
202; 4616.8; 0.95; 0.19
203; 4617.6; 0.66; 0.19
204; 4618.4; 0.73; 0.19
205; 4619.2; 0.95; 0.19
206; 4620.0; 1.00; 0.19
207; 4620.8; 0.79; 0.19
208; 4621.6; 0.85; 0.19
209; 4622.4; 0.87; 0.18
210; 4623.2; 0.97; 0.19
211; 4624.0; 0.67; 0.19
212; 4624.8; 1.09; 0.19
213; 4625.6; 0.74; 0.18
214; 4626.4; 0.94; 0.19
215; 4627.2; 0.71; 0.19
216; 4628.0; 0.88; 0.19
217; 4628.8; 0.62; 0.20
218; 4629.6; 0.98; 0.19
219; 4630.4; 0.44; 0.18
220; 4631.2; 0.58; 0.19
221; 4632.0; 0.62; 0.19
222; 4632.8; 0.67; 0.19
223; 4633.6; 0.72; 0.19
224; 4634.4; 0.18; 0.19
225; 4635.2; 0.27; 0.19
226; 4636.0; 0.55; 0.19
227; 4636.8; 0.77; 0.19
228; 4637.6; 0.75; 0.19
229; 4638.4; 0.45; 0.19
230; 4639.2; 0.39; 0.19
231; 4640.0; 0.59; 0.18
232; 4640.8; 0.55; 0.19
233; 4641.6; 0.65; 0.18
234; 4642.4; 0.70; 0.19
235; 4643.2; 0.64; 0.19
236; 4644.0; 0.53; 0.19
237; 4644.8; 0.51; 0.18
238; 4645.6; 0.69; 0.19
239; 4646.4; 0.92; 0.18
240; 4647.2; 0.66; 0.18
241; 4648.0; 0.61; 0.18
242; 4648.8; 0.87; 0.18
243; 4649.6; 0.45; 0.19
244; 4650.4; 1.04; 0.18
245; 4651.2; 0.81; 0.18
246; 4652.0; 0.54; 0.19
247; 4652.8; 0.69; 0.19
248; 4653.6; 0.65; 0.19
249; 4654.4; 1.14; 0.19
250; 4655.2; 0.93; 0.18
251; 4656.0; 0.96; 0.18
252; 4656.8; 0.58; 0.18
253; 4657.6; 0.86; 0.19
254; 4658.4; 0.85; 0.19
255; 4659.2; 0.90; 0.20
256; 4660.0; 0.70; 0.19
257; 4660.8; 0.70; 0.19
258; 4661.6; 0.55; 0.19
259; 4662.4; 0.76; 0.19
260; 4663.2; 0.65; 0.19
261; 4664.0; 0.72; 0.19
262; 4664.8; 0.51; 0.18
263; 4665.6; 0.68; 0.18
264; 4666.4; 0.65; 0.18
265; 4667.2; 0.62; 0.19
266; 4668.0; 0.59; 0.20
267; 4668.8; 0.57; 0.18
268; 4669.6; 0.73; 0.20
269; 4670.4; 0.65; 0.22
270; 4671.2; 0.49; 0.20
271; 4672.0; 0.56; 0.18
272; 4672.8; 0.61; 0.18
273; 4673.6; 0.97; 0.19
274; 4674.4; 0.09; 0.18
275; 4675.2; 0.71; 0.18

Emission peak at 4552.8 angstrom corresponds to [O II]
